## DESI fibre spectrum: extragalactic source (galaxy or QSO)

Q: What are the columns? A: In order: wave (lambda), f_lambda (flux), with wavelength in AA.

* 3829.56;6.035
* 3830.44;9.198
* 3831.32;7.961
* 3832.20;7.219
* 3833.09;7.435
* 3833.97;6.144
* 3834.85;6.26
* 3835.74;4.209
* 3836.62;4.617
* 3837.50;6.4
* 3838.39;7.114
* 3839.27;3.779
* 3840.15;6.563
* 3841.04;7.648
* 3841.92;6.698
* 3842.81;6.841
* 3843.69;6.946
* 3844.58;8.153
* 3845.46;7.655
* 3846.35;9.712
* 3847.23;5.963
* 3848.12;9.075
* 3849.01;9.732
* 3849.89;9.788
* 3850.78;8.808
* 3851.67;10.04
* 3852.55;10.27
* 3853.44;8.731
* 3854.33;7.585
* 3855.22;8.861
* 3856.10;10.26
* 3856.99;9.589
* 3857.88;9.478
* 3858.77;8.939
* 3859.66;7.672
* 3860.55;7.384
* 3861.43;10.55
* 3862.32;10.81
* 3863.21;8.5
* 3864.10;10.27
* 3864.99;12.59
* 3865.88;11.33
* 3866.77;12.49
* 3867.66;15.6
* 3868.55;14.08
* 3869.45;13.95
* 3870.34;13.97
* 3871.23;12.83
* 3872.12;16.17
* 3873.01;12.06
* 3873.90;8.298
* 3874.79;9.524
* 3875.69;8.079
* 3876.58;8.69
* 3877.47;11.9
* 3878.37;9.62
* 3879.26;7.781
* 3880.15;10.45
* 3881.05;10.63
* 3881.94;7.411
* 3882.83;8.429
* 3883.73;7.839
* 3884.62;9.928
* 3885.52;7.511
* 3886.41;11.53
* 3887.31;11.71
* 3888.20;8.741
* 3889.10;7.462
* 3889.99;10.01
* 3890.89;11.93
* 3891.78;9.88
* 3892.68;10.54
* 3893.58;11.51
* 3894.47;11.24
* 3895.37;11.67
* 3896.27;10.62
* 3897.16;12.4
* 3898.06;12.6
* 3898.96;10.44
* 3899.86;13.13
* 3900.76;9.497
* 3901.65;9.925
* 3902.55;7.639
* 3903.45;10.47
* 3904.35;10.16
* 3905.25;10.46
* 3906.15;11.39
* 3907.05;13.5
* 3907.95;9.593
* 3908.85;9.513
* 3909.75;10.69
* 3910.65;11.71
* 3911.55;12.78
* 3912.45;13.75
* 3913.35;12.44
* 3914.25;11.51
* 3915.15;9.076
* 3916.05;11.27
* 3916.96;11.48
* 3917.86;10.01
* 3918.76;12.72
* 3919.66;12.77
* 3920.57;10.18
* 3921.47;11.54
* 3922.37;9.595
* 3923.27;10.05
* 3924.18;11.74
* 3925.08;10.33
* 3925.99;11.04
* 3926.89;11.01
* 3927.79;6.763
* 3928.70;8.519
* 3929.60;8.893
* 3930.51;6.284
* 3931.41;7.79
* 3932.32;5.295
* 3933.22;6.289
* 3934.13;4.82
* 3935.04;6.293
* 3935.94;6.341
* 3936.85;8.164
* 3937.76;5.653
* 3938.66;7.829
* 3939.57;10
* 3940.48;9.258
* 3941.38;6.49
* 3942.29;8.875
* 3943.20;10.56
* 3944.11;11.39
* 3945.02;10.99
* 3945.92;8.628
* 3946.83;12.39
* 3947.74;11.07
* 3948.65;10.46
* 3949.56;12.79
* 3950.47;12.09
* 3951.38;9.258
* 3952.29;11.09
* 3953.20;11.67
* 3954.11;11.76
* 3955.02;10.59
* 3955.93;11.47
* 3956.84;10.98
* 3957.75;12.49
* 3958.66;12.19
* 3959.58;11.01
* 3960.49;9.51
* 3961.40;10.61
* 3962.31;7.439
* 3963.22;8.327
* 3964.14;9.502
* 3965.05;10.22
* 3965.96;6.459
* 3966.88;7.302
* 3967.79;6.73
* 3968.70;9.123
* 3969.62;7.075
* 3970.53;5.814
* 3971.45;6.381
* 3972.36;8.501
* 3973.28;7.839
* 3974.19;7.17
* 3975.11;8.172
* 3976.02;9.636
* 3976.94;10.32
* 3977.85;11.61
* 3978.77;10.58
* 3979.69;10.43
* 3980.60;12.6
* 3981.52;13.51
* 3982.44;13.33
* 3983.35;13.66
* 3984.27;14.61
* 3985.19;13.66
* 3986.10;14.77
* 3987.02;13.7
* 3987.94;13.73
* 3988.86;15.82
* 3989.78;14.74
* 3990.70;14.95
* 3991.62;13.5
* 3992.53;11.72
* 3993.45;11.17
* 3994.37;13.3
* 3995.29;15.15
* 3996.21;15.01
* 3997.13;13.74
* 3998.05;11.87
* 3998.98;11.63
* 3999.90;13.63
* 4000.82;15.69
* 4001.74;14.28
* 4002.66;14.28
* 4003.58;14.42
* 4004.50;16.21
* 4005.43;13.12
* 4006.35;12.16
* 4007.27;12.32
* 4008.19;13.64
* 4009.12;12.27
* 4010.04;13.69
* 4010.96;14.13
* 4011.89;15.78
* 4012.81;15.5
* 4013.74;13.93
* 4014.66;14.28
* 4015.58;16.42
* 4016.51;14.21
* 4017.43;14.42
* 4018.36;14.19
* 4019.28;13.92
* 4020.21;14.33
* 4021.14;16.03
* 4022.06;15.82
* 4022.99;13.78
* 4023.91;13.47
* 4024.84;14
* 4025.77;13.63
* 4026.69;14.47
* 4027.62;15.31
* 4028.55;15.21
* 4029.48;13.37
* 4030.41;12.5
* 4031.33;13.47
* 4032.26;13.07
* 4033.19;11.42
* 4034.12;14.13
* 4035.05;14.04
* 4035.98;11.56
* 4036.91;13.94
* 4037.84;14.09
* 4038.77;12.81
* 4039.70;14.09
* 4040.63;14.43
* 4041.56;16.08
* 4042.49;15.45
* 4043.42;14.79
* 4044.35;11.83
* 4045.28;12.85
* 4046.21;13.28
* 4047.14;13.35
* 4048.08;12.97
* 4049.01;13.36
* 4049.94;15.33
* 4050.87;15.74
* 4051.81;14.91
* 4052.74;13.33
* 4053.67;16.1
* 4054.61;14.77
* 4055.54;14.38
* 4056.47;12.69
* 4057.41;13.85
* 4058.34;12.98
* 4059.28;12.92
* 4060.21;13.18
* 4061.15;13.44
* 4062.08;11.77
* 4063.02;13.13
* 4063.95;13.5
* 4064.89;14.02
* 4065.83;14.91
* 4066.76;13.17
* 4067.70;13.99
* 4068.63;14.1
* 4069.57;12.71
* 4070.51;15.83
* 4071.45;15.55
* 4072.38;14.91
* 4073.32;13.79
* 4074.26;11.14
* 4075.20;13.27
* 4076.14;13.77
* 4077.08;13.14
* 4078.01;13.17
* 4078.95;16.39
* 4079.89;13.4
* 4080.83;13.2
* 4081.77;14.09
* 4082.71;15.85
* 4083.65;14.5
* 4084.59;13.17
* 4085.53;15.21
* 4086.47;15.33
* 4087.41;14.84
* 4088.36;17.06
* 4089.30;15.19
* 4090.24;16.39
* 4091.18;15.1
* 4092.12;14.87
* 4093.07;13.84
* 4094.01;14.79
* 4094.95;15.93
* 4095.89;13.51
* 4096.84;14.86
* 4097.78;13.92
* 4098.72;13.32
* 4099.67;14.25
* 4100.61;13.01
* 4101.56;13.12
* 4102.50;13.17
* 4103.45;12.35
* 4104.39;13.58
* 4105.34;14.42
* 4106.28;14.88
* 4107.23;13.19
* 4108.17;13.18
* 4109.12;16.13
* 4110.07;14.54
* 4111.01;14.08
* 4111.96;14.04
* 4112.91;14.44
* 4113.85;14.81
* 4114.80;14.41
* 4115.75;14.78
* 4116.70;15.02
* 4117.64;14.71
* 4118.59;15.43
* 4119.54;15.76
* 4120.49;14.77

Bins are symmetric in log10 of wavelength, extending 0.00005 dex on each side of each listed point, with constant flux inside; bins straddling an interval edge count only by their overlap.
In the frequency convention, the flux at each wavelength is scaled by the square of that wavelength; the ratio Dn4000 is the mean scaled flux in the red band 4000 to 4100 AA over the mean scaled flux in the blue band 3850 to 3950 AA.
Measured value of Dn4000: 1.50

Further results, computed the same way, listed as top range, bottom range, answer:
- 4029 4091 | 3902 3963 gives 1.48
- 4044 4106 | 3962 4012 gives 1.24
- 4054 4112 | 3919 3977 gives 1.63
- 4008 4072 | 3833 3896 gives 1.63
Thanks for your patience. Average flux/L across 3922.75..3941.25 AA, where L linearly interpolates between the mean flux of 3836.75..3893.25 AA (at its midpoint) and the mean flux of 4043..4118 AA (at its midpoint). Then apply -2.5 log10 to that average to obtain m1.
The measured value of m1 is 0.33 mag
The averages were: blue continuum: 9.55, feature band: 8.1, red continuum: 14.1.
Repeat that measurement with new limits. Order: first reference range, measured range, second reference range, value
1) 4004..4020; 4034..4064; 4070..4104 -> 0.033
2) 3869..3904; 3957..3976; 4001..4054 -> 0.398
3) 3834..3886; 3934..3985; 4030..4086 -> 0.183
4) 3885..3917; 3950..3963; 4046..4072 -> 0.102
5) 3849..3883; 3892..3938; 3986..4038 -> 0.145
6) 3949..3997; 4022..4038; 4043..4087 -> -0.070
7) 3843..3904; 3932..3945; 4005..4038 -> 0.451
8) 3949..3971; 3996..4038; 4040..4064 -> -0.137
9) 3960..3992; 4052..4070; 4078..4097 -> 0.013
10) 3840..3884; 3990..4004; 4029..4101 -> -0.088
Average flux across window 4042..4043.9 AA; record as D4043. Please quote 15.1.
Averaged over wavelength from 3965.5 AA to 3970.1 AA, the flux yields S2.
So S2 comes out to 7.34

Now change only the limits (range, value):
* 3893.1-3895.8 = 11.5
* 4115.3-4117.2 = 14.9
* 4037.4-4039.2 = 13.5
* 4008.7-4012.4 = 14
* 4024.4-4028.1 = 14.4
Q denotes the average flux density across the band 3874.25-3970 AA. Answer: 9.9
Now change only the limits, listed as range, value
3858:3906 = 10.5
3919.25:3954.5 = 9.38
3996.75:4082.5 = 13.9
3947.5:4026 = 12.2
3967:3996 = 11.4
